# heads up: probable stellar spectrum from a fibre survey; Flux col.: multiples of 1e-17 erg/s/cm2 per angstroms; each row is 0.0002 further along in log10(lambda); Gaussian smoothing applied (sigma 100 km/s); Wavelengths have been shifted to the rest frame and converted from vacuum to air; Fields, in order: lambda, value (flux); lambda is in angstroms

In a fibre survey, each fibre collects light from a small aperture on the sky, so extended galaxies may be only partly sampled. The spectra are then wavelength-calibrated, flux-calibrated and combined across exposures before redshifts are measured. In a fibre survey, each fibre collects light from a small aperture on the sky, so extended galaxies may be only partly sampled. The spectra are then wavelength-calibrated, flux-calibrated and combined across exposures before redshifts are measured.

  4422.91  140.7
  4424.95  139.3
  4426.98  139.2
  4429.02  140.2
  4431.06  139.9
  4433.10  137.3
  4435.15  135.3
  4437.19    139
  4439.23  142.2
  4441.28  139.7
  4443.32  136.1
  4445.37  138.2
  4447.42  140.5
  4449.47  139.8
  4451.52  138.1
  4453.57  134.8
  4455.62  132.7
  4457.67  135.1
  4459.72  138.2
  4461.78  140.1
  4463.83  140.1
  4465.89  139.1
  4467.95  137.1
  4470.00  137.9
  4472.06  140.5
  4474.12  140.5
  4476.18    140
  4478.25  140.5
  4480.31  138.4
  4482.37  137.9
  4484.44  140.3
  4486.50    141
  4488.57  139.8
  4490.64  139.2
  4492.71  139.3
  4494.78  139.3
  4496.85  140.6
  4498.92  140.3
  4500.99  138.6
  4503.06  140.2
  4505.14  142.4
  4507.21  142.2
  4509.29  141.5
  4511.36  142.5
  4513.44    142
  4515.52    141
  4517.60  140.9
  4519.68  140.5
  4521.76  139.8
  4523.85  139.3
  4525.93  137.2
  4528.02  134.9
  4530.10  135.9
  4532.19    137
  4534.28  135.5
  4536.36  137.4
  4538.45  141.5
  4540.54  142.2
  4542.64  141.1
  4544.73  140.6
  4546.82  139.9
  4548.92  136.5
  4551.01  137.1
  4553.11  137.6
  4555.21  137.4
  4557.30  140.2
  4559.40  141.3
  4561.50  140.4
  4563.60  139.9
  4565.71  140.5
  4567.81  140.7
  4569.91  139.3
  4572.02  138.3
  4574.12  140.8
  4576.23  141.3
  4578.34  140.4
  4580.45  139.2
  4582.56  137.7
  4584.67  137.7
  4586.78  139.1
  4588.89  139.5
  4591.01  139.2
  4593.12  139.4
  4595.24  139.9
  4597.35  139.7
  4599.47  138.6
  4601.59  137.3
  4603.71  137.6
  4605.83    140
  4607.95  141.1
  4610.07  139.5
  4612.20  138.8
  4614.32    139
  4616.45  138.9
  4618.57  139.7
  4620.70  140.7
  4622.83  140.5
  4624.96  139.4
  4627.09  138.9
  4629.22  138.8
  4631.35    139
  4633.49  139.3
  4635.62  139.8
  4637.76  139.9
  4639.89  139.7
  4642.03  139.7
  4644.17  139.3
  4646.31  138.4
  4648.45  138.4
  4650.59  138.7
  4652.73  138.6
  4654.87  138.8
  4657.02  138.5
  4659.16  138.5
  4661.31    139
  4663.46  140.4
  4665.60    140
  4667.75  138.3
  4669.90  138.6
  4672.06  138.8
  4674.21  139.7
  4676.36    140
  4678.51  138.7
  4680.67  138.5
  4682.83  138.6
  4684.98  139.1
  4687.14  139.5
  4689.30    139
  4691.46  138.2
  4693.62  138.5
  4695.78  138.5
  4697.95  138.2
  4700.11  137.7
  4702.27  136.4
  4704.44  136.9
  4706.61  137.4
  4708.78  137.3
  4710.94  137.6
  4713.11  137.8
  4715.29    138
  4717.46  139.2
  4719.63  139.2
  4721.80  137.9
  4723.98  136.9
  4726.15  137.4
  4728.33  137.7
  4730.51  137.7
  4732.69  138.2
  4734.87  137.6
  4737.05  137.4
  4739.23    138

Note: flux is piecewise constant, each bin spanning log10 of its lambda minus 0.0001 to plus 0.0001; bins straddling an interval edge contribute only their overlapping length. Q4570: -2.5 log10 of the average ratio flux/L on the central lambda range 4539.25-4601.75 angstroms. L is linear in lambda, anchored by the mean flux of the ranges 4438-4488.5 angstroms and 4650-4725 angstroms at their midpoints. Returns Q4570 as -0.007 mag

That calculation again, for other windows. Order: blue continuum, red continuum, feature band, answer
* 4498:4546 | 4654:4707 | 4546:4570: 0.002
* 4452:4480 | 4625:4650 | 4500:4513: -0.022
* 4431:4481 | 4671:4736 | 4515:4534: 0.001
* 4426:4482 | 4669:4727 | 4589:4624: -0.008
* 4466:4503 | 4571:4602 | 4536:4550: -0.005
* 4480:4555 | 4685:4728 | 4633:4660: -0.005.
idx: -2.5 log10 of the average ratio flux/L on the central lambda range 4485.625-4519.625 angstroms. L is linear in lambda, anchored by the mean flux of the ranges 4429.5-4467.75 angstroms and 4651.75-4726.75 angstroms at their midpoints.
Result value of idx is -0.02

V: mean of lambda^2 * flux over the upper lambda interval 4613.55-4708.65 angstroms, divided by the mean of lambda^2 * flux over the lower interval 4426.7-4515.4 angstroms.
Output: 1.1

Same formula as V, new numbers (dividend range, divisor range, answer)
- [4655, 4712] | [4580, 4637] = 1.03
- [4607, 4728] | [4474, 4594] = 1.05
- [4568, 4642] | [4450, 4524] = 1.05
